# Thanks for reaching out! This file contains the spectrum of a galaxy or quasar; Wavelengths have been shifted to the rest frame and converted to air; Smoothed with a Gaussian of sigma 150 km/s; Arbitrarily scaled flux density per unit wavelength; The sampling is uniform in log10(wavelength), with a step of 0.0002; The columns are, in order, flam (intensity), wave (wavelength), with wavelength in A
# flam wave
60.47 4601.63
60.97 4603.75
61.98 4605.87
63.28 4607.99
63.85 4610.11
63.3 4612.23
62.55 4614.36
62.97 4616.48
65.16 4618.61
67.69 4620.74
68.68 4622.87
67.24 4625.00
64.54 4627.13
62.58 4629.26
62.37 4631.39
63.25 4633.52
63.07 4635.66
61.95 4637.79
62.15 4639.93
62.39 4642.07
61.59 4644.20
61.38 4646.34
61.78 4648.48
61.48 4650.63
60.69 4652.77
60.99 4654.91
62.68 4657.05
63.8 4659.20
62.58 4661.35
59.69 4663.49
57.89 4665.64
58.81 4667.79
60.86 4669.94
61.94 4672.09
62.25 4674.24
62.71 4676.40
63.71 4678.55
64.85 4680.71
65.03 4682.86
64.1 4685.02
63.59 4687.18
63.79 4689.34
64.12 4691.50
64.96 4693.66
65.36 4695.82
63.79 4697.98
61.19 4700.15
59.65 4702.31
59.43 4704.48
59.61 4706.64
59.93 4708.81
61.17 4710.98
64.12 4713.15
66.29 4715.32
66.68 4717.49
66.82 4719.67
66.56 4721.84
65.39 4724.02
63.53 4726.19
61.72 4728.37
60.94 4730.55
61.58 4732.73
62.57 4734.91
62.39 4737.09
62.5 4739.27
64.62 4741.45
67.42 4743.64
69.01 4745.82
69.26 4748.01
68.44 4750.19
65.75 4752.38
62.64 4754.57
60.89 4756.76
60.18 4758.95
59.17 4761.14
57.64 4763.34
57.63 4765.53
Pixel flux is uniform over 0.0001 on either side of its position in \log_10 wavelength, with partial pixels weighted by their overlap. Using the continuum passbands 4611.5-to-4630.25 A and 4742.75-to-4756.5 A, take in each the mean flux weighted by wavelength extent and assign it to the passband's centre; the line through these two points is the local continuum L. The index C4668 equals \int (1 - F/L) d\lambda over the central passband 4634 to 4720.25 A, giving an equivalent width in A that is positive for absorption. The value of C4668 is 4.3 A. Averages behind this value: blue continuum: 65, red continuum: 66.7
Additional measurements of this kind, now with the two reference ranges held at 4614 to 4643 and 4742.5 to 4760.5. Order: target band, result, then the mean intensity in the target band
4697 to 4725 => 0.8 A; 63.1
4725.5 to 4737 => 0.5 A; 62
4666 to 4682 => 0.6 A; 62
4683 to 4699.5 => 0.1 A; 64.2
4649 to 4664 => 0.6 A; 61.8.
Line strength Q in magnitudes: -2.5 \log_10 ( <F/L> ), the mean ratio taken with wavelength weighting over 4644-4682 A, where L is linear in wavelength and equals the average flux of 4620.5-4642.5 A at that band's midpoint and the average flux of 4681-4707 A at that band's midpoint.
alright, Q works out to 0.033 mag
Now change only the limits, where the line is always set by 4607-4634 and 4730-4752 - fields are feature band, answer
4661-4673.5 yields 0.08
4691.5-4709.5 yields 0.05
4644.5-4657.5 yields 0.05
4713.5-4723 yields -0.02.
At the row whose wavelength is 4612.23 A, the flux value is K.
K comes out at 63.3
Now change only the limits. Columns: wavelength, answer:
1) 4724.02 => 65.39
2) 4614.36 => 62.55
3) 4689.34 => 63.79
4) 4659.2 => 63.8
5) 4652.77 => 60.69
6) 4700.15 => 61.19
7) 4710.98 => 61.17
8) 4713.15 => 64.12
